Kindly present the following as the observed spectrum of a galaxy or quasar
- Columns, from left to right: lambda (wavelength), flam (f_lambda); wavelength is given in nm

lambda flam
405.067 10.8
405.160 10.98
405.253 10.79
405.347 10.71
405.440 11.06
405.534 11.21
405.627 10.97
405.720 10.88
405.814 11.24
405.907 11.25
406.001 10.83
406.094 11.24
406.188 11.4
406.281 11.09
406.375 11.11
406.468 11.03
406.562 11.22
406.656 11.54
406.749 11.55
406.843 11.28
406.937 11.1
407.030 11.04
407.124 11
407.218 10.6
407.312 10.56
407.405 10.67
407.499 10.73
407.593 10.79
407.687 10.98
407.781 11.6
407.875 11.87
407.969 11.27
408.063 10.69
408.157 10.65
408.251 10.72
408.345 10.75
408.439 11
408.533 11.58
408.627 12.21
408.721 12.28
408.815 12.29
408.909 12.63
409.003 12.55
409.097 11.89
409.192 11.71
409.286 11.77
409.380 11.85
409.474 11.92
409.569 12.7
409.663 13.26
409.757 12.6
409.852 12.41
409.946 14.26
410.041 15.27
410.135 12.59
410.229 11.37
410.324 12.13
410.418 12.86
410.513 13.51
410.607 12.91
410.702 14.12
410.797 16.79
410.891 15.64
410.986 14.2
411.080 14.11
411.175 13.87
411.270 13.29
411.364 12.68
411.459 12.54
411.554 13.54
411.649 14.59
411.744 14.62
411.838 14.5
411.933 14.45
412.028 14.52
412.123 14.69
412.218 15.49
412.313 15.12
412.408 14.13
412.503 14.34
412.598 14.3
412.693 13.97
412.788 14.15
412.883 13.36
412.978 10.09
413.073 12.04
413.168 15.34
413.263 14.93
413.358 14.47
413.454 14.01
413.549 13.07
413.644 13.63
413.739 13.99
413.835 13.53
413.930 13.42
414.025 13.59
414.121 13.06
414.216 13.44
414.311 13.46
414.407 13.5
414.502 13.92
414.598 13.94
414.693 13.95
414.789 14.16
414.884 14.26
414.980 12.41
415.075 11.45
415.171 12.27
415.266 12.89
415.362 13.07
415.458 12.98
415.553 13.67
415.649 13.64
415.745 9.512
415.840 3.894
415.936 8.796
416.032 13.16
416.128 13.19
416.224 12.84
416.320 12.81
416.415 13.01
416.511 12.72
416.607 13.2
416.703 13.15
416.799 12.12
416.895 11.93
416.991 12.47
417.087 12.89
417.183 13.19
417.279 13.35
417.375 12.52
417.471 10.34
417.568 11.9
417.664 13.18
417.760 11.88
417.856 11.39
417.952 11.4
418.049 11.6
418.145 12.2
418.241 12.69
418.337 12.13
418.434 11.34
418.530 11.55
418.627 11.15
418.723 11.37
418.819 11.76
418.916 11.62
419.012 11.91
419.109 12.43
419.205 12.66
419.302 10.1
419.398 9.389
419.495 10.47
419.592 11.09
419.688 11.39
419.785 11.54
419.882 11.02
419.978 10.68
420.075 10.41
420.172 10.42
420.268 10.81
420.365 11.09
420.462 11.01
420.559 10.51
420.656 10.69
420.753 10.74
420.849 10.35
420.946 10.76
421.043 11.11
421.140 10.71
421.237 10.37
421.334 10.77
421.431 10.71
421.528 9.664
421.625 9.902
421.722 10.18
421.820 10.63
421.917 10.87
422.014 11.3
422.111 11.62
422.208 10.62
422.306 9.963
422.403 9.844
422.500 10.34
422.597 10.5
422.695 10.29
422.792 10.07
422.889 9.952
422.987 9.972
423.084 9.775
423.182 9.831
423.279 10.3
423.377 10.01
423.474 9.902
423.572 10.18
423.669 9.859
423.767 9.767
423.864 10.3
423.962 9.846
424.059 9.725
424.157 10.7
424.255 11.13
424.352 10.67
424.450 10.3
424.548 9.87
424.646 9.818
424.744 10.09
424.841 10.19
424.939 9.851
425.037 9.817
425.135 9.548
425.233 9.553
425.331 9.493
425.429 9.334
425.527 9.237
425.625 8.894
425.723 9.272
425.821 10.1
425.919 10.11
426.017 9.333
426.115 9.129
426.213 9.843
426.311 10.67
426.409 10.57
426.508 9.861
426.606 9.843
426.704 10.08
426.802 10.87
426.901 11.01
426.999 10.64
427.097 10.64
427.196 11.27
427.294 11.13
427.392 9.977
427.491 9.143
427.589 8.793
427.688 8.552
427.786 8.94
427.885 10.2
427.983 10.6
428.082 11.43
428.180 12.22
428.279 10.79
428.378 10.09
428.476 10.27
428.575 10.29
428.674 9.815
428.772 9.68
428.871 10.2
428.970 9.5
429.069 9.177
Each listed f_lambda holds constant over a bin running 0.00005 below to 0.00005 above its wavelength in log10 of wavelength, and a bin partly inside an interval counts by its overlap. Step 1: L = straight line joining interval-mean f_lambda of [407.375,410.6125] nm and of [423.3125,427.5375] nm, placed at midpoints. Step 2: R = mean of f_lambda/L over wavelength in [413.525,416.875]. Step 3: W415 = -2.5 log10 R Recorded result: -0.13 mag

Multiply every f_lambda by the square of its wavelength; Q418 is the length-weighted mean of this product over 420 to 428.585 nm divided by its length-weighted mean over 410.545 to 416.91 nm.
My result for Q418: 0.8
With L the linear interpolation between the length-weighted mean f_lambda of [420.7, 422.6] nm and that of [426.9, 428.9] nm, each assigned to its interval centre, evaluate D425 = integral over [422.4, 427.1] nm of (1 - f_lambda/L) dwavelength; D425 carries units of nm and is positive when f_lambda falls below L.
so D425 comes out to 0.176 nm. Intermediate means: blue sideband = 10.6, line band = 10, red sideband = 10.3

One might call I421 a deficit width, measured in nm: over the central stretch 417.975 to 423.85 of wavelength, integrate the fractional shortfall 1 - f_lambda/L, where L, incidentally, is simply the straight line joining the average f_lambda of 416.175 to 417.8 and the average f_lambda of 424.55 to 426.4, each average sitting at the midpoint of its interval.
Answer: 0.25 nm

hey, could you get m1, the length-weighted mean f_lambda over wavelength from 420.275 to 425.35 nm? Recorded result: 10.3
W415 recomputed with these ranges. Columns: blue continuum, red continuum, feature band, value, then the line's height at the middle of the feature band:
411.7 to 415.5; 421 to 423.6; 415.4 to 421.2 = 0.03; 11.9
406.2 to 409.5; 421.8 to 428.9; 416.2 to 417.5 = -0.18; 10.7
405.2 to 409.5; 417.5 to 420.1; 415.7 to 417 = -0.02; 11.4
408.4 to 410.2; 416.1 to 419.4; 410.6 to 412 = -0.15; 12.4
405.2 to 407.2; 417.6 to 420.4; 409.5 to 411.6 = -0.20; 11.2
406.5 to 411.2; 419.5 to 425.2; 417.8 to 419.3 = -0.08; 10.9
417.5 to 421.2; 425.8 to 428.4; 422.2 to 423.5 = 0.07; 10.8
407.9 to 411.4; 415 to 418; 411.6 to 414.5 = -0.13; 12.4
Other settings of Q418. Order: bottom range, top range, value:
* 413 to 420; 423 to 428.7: 0.85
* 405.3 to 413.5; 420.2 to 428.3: 0.88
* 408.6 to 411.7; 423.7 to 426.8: 0.81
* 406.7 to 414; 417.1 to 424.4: 0.89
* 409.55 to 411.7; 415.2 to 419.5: 0.91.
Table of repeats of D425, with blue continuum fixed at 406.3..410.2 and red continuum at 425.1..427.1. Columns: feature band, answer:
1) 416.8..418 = -0.16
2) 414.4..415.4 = -0.20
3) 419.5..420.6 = -0.04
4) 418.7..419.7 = -0.07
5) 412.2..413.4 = -0.29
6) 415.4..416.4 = -0.05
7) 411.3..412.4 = -0.28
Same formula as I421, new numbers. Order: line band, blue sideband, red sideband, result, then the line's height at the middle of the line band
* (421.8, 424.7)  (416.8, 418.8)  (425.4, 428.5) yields 0.164 nm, 10.9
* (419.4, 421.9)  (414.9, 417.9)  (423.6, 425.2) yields 0.089 nm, 11.1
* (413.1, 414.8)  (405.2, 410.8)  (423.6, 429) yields -0.402 nm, 11.2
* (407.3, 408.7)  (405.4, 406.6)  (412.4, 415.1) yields 0.077 nm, 11.8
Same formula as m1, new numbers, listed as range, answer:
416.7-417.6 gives 12.3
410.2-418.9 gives 13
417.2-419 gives 11.9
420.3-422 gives 10.6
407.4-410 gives 11.8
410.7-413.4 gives 14.1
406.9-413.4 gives 12.8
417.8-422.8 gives 11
